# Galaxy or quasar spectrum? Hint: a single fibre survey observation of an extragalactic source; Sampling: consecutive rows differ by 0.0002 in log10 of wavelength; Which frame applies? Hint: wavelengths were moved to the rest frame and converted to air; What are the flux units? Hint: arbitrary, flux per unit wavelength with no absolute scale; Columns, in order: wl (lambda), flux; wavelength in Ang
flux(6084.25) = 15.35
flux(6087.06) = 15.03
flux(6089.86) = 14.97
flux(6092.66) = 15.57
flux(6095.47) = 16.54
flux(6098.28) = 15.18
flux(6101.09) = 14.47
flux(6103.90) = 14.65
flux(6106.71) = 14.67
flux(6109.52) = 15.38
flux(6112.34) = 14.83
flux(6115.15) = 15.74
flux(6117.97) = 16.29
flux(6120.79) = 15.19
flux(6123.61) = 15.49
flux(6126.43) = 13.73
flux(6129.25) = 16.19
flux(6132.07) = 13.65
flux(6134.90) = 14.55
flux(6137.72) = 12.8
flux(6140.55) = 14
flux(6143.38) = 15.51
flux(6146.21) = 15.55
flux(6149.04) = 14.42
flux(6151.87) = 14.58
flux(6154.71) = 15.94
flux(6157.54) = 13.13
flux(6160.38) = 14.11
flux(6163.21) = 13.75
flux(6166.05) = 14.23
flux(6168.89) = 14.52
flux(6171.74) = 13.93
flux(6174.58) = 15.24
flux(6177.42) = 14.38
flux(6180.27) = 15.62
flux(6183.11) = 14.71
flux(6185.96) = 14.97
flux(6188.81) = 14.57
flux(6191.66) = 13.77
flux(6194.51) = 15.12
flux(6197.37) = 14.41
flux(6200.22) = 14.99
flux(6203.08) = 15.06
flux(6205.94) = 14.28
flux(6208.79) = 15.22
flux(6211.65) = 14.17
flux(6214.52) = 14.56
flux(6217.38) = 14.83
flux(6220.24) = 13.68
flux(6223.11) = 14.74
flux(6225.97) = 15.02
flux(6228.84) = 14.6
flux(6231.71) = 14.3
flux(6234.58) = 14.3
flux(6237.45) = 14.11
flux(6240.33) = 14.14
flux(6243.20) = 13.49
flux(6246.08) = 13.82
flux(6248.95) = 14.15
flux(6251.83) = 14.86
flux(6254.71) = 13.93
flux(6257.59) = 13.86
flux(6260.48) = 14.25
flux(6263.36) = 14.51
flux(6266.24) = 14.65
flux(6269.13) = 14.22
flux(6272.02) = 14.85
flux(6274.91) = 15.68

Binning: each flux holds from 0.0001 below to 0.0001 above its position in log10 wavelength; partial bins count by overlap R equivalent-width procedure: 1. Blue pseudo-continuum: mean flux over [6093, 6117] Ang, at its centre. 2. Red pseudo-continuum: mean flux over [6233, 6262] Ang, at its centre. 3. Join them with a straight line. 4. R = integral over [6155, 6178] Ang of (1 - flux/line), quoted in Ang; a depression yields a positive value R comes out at 0.76 Ang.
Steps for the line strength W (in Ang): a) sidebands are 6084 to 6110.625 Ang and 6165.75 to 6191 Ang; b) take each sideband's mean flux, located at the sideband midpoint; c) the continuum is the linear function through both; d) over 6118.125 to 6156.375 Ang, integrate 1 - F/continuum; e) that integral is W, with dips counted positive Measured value 0.4 Ang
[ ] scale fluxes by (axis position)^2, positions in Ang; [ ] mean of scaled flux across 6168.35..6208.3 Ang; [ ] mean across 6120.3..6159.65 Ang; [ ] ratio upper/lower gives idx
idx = 1.02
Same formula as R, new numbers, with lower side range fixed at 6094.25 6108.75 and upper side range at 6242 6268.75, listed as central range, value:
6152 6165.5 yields 0.45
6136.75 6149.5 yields 0.28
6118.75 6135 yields 0.07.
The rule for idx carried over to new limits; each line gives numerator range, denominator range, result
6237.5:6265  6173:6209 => 0.97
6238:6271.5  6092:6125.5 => 0.97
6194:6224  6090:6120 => 0.99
